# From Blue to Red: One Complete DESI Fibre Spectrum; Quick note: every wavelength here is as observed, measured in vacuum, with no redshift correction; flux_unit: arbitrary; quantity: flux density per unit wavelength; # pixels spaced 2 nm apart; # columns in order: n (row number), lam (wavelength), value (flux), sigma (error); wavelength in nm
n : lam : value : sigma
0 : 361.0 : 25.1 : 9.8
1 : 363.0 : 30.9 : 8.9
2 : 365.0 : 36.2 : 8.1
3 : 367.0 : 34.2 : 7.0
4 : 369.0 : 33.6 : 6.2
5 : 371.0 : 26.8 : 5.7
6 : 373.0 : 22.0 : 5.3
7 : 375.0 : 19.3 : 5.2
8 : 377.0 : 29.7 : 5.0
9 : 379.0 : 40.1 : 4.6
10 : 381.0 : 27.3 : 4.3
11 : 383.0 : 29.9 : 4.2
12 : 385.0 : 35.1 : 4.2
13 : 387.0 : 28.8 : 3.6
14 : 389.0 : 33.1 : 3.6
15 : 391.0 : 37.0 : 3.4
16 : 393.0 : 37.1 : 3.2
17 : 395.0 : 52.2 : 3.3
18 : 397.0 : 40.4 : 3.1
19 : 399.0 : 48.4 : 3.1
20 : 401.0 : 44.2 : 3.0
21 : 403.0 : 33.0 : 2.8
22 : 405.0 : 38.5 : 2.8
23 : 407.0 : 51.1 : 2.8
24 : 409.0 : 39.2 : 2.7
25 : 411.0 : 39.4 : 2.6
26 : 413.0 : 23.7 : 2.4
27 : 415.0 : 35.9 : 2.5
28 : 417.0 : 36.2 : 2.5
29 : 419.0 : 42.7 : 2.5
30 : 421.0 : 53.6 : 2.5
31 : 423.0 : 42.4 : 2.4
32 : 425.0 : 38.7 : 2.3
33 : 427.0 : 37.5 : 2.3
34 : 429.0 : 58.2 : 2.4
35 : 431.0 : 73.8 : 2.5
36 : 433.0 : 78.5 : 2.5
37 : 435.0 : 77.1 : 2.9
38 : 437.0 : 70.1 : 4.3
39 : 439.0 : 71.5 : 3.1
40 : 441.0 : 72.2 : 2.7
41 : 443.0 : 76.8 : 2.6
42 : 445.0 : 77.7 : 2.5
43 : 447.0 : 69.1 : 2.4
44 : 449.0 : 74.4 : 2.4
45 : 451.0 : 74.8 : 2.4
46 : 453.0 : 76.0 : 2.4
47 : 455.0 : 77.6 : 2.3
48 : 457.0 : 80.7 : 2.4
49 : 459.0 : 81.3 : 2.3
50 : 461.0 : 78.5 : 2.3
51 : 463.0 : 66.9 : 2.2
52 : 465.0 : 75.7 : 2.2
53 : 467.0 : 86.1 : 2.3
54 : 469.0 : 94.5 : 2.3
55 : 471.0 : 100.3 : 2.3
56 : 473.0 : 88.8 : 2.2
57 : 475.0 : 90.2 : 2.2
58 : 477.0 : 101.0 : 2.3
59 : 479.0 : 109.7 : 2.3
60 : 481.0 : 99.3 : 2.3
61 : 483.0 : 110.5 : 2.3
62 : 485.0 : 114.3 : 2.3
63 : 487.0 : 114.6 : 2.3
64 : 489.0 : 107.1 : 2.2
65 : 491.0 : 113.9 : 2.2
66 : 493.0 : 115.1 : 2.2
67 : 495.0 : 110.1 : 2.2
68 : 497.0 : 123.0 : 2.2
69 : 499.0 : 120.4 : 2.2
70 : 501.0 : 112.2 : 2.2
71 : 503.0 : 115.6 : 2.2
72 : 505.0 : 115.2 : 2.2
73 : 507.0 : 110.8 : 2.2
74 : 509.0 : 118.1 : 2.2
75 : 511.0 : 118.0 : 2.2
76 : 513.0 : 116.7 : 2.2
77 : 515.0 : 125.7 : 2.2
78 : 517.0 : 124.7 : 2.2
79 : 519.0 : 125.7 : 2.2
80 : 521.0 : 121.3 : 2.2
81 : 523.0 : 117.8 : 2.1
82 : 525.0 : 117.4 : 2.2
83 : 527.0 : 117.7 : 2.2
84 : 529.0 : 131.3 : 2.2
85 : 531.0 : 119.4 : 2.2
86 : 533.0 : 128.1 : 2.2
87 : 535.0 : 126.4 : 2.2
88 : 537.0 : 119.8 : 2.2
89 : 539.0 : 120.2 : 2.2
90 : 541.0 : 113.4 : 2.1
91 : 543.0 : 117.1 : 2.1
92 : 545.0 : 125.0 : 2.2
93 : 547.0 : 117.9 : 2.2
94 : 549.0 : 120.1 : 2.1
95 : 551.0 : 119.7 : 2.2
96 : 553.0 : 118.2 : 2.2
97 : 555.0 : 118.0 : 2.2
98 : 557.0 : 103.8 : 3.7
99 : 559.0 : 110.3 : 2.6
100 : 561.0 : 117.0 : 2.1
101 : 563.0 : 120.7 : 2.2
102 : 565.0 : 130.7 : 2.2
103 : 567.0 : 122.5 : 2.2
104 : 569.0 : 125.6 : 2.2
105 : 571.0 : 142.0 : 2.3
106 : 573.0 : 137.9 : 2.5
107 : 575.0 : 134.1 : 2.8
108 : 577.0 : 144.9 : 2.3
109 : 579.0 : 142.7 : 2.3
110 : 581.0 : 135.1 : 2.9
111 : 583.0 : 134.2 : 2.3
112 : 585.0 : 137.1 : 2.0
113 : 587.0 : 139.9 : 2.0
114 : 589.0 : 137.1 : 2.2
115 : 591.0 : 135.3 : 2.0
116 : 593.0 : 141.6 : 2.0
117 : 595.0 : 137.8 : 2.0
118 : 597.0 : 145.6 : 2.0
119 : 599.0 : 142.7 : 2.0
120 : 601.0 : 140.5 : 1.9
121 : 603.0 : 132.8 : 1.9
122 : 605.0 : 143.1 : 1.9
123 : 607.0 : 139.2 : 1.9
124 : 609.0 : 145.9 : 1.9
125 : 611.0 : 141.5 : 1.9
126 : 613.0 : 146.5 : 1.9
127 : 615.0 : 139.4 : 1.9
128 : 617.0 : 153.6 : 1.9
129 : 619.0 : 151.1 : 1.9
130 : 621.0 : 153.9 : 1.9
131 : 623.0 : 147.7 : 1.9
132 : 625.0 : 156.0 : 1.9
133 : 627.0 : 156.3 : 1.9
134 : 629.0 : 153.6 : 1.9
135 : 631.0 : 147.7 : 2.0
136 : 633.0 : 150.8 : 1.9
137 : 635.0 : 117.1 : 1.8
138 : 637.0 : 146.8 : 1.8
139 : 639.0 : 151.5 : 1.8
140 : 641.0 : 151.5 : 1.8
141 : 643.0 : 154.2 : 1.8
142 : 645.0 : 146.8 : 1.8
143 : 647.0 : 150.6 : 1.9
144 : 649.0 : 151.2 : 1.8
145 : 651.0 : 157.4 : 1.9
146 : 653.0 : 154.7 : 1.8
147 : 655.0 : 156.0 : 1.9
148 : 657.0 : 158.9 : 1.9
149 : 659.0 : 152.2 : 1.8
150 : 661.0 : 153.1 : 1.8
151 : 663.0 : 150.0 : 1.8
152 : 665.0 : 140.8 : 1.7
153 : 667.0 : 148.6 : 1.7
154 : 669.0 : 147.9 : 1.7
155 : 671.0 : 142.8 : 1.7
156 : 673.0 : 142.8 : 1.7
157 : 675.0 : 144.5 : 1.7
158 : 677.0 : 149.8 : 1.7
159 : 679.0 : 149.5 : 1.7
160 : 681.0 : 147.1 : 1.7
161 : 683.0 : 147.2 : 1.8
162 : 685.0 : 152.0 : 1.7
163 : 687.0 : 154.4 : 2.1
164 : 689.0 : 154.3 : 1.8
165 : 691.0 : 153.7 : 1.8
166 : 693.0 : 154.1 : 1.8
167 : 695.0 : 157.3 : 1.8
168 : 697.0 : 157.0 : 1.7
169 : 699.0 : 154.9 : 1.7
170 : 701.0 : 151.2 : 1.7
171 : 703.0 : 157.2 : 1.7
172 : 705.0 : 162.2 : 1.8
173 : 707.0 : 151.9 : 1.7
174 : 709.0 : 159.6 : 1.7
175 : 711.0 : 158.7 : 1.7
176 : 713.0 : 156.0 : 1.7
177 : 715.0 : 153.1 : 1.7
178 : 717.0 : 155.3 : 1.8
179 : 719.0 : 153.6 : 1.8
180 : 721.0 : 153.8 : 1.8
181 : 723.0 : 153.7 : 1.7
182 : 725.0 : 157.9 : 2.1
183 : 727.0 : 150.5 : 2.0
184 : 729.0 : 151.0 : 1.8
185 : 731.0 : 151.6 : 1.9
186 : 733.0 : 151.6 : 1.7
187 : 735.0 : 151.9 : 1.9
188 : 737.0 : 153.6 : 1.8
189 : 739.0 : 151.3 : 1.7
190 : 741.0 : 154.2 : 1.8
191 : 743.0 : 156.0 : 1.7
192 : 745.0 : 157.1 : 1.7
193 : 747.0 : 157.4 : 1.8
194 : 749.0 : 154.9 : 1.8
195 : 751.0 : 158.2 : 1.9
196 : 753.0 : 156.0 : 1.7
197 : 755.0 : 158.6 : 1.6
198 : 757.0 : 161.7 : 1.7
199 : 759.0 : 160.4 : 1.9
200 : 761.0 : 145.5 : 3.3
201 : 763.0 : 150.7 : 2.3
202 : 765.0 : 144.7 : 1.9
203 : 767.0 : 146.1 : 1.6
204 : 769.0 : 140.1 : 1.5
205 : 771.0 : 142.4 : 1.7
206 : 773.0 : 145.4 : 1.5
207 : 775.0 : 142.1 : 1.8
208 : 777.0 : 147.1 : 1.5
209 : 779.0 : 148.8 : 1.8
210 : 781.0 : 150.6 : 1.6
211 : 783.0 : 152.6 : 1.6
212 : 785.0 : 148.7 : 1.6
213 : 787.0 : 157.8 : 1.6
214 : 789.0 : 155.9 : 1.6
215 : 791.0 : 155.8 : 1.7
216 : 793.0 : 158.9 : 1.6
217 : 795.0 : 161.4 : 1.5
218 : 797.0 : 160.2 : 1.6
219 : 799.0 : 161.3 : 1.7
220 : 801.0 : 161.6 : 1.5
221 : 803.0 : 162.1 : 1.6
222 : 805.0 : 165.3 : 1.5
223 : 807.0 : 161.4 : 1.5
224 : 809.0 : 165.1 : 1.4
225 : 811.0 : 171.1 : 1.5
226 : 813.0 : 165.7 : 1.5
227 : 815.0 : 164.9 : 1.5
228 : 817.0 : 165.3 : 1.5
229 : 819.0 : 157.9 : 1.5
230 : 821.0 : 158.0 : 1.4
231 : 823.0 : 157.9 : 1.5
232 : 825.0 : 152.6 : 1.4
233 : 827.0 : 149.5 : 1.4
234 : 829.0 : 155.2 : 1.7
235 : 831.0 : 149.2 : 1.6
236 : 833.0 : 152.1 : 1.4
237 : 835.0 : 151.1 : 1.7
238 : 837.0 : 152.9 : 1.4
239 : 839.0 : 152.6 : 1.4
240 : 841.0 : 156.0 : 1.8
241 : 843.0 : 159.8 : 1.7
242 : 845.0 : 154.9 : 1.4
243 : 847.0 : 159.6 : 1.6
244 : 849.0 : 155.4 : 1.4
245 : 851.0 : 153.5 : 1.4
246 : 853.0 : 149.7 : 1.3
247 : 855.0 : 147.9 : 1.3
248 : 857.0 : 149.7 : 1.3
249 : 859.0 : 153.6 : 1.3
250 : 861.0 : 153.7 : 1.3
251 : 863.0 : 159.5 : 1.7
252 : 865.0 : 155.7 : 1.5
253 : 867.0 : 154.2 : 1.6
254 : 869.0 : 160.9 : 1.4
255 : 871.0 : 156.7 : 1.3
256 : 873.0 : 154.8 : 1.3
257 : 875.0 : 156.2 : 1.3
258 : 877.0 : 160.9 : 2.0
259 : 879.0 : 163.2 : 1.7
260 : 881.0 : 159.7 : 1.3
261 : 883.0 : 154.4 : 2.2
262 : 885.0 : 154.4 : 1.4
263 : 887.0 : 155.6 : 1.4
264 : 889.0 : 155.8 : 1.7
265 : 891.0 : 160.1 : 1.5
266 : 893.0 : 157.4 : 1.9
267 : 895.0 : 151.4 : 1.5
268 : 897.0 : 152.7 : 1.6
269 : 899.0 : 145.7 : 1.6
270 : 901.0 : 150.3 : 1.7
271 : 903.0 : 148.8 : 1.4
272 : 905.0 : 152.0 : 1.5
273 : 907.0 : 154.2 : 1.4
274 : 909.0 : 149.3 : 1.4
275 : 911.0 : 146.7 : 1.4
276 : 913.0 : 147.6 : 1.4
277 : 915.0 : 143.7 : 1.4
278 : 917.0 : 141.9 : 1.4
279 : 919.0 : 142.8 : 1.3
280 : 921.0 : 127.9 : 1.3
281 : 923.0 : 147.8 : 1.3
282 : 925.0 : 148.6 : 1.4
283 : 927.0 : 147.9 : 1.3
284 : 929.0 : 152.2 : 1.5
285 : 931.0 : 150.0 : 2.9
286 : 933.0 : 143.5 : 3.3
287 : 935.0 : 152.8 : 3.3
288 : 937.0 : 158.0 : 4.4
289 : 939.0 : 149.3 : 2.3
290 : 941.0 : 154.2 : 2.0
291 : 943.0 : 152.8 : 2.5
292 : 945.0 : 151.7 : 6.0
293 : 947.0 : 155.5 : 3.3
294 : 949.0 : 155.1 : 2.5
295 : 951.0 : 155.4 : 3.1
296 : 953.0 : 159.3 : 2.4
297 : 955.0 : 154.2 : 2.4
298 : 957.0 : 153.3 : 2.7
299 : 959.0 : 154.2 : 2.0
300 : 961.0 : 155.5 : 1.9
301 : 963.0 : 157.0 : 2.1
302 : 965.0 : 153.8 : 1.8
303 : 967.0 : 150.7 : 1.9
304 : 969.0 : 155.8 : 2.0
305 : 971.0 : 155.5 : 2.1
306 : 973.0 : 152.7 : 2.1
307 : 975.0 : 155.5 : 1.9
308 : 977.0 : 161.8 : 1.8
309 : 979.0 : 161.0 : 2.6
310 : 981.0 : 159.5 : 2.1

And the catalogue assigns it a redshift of 0.08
